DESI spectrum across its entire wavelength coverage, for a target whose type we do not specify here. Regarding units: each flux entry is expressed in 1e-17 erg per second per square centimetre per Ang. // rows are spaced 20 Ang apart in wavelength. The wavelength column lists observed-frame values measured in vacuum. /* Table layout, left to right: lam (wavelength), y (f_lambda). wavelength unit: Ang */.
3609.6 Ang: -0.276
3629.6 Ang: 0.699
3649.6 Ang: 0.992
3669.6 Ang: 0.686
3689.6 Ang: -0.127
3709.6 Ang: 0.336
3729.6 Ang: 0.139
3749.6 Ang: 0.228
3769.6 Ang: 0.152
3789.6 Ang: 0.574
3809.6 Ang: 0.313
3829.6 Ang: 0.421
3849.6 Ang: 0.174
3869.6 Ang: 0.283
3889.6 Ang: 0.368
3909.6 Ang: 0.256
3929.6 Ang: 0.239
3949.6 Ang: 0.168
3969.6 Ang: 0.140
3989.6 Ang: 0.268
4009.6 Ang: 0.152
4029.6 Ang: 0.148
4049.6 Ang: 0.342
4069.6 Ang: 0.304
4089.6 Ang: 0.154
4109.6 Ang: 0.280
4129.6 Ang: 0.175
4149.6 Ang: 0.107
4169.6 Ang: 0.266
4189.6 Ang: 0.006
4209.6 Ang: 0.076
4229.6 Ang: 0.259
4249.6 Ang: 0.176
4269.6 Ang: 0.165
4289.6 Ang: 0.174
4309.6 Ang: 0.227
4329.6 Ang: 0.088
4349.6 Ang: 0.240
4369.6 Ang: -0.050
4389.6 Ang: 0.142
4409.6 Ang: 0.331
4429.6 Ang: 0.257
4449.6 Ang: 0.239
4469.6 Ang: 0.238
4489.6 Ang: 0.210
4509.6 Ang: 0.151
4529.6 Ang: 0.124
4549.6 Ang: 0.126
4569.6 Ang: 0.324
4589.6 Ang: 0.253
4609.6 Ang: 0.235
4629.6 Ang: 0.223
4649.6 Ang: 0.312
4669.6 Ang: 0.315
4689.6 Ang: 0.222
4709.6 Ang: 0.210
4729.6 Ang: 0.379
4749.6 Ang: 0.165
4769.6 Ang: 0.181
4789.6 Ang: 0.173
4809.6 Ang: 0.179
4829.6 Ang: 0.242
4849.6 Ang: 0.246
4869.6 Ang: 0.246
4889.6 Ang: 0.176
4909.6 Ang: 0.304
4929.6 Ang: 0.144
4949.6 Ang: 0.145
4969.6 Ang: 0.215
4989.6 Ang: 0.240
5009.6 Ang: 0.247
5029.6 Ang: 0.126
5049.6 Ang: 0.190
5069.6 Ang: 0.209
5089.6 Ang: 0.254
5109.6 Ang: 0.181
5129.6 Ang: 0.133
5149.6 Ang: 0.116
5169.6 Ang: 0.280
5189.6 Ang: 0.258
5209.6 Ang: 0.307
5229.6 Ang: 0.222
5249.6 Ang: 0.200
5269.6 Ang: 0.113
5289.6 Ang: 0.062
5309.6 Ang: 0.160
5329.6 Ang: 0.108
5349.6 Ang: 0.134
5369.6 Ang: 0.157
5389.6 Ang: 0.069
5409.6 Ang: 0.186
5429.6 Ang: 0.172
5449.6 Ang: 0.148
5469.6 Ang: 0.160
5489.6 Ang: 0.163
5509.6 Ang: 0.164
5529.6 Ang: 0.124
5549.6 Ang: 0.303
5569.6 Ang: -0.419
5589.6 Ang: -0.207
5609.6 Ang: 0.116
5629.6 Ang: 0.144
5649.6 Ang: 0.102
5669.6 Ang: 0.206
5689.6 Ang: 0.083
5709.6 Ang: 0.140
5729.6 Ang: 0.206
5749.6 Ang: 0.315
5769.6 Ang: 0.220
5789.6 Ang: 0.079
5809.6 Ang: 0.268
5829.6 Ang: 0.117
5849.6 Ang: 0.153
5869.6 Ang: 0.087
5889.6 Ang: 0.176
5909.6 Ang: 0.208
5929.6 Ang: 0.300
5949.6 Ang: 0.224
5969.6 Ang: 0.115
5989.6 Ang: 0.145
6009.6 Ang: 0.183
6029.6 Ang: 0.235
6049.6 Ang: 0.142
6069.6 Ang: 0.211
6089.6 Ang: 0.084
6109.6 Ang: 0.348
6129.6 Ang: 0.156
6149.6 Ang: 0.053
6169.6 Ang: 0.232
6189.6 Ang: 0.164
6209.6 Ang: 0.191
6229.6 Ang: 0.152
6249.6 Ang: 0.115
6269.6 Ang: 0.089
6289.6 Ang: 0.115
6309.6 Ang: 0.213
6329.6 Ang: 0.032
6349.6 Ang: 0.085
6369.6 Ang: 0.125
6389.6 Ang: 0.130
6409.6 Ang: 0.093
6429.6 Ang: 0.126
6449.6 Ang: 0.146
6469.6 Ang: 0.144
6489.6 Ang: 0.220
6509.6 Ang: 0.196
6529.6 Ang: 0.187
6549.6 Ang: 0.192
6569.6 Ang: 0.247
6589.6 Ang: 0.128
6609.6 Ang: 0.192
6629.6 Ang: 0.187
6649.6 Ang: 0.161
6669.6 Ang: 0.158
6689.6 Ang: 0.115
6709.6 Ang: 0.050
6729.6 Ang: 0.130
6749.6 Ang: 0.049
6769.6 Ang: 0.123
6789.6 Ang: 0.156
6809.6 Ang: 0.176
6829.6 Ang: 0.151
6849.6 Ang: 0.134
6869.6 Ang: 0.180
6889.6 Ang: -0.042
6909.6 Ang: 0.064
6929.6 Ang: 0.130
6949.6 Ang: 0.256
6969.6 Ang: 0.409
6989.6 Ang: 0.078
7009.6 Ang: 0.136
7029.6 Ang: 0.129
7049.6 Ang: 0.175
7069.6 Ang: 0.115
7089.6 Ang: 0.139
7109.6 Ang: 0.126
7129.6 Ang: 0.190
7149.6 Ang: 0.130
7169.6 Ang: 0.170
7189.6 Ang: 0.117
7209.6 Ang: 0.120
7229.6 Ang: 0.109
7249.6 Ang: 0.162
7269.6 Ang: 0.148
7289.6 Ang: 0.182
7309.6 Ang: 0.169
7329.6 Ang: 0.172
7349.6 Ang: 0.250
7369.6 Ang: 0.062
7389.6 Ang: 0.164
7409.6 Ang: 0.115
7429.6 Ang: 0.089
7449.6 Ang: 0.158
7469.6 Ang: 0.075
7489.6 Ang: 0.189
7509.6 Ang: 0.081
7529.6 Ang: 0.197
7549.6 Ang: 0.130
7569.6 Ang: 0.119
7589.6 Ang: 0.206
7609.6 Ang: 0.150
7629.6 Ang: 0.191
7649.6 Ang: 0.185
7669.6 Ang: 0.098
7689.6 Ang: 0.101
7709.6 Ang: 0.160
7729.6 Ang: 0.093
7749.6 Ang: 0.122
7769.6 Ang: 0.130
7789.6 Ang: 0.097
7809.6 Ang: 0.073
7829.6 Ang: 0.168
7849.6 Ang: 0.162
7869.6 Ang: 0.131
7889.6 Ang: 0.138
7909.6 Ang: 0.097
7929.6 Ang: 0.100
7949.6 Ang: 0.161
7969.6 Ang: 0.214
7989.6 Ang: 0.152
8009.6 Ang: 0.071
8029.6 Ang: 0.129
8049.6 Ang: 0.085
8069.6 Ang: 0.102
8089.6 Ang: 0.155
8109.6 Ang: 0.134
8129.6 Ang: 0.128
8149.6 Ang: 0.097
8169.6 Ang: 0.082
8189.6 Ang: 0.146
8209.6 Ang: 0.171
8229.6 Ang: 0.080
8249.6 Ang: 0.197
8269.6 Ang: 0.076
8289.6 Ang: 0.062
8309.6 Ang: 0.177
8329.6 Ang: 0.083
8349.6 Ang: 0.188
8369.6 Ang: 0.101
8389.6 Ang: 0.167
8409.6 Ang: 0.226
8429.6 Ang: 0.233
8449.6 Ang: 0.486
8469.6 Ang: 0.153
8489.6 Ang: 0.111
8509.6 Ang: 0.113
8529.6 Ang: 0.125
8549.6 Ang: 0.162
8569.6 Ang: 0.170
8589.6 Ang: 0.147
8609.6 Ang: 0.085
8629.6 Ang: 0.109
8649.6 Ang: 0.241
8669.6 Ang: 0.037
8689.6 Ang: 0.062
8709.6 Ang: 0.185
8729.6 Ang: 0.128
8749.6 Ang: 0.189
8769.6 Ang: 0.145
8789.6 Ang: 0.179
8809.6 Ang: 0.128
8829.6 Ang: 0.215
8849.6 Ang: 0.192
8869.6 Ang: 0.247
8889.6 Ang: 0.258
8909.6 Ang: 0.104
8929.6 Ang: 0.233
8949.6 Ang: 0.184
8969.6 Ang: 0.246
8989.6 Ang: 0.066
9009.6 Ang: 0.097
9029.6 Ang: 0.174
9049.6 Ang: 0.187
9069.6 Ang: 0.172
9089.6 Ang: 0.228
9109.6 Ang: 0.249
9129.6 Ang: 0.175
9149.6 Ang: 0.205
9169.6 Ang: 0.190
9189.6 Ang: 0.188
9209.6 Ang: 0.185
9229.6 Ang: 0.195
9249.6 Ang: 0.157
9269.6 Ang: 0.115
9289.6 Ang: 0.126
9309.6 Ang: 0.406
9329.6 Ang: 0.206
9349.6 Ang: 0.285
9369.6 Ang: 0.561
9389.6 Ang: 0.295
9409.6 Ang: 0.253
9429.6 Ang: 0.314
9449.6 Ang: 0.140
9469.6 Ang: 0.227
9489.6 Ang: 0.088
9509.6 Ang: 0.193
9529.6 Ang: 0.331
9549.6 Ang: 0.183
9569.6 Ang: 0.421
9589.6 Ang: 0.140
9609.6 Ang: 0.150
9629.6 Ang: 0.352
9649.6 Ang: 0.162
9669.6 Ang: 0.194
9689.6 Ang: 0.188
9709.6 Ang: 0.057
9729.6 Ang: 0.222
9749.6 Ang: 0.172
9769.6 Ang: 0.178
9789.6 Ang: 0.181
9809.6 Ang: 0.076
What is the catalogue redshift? 1.26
